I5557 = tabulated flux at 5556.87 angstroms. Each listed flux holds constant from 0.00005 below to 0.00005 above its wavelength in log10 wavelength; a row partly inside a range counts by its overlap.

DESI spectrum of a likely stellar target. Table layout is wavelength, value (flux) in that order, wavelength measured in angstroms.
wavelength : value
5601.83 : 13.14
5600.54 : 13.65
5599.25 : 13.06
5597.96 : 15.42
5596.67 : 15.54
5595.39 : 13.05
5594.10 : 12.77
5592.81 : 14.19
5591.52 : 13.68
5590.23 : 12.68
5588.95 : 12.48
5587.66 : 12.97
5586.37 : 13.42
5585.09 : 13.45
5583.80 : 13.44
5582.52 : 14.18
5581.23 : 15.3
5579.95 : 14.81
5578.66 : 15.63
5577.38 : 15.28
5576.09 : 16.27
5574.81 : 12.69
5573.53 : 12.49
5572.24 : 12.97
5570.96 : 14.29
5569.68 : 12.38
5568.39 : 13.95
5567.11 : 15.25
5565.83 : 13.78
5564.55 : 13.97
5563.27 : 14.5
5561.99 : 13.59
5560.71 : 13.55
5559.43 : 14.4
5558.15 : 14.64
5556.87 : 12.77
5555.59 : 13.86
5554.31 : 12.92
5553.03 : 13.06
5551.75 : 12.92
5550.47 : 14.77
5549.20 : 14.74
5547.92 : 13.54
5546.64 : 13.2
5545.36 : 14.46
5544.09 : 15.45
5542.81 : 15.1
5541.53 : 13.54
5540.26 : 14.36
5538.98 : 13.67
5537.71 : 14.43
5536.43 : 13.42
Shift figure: 12.77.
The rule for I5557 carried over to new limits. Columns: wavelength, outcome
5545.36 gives 14.46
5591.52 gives 13.68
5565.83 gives 13.78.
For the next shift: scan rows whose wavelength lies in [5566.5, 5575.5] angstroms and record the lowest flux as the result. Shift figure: 12.38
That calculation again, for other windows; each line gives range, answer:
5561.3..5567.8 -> 13.59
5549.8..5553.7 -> 12.92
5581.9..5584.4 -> 13.44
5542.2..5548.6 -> 13.2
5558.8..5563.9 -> 13.55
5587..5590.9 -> 12.48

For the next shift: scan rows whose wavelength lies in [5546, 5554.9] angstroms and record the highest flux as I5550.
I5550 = 14.77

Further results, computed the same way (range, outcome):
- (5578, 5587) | 15.63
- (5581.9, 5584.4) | 14.18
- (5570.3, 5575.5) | 14.29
